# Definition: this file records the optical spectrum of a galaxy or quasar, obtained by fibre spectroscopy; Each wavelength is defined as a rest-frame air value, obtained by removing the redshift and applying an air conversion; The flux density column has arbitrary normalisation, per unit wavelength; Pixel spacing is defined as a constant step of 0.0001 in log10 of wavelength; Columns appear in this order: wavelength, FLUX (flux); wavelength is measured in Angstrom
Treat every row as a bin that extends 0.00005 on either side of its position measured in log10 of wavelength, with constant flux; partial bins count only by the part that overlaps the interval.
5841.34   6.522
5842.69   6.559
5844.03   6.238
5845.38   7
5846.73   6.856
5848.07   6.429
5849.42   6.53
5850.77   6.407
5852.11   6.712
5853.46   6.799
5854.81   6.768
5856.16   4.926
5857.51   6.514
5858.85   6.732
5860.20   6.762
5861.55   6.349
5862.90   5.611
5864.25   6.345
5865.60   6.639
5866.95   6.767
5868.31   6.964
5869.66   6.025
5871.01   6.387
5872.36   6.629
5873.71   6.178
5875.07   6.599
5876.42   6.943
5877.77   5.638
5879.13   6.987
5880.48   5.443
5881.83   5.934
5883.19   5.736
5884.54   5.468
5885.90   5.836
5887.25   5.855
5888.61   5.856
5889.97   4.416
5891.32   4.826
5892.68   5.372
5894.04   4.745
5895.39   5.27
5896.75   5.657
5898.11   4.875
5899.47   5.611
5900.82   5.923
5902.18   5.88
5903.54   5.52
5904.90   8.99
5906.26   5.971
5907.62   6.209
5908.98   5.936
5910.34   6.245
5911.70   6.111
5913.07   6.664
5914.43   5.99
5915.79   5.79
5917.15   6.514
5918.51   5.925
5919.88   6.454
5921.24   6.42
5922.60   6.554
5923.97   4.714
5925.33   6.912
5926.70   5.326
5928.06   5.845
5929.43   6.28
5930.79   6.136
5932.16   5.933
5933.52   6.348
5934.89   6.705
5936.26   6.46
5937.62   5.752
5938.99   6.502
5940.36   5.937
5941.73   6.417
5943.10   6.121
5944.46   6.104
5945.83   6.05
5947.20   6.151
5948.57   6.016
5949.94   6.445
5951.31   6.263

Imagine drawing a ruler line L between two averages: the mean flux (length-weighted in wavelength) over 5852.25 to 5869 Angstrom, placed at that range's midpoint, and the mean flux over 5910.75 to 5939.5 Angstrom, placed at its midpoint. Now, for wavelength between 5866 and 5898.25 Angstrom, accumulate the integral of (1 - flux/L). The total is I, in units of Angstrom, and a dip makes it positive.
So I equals 2.4 Angstrom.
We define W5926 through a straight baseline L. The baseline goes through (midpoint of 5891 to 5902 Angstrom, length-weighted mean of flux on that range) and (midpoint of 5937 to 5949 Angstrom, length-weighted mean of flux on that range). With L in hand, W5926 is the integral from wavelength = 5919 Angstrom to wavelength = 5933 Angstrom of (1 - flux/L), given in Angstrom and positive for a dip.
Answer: -0.6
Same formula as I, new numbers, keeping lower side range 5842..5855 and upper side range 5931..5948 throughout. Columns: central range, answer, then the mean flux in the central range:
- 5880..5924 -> 3.5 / 5.86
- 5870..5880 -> 0.1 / 6.45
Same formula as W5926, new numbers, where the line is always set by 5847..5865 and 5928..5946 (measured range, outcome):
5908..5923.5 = 0.09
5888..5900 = 2.15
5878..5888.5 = 0.74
